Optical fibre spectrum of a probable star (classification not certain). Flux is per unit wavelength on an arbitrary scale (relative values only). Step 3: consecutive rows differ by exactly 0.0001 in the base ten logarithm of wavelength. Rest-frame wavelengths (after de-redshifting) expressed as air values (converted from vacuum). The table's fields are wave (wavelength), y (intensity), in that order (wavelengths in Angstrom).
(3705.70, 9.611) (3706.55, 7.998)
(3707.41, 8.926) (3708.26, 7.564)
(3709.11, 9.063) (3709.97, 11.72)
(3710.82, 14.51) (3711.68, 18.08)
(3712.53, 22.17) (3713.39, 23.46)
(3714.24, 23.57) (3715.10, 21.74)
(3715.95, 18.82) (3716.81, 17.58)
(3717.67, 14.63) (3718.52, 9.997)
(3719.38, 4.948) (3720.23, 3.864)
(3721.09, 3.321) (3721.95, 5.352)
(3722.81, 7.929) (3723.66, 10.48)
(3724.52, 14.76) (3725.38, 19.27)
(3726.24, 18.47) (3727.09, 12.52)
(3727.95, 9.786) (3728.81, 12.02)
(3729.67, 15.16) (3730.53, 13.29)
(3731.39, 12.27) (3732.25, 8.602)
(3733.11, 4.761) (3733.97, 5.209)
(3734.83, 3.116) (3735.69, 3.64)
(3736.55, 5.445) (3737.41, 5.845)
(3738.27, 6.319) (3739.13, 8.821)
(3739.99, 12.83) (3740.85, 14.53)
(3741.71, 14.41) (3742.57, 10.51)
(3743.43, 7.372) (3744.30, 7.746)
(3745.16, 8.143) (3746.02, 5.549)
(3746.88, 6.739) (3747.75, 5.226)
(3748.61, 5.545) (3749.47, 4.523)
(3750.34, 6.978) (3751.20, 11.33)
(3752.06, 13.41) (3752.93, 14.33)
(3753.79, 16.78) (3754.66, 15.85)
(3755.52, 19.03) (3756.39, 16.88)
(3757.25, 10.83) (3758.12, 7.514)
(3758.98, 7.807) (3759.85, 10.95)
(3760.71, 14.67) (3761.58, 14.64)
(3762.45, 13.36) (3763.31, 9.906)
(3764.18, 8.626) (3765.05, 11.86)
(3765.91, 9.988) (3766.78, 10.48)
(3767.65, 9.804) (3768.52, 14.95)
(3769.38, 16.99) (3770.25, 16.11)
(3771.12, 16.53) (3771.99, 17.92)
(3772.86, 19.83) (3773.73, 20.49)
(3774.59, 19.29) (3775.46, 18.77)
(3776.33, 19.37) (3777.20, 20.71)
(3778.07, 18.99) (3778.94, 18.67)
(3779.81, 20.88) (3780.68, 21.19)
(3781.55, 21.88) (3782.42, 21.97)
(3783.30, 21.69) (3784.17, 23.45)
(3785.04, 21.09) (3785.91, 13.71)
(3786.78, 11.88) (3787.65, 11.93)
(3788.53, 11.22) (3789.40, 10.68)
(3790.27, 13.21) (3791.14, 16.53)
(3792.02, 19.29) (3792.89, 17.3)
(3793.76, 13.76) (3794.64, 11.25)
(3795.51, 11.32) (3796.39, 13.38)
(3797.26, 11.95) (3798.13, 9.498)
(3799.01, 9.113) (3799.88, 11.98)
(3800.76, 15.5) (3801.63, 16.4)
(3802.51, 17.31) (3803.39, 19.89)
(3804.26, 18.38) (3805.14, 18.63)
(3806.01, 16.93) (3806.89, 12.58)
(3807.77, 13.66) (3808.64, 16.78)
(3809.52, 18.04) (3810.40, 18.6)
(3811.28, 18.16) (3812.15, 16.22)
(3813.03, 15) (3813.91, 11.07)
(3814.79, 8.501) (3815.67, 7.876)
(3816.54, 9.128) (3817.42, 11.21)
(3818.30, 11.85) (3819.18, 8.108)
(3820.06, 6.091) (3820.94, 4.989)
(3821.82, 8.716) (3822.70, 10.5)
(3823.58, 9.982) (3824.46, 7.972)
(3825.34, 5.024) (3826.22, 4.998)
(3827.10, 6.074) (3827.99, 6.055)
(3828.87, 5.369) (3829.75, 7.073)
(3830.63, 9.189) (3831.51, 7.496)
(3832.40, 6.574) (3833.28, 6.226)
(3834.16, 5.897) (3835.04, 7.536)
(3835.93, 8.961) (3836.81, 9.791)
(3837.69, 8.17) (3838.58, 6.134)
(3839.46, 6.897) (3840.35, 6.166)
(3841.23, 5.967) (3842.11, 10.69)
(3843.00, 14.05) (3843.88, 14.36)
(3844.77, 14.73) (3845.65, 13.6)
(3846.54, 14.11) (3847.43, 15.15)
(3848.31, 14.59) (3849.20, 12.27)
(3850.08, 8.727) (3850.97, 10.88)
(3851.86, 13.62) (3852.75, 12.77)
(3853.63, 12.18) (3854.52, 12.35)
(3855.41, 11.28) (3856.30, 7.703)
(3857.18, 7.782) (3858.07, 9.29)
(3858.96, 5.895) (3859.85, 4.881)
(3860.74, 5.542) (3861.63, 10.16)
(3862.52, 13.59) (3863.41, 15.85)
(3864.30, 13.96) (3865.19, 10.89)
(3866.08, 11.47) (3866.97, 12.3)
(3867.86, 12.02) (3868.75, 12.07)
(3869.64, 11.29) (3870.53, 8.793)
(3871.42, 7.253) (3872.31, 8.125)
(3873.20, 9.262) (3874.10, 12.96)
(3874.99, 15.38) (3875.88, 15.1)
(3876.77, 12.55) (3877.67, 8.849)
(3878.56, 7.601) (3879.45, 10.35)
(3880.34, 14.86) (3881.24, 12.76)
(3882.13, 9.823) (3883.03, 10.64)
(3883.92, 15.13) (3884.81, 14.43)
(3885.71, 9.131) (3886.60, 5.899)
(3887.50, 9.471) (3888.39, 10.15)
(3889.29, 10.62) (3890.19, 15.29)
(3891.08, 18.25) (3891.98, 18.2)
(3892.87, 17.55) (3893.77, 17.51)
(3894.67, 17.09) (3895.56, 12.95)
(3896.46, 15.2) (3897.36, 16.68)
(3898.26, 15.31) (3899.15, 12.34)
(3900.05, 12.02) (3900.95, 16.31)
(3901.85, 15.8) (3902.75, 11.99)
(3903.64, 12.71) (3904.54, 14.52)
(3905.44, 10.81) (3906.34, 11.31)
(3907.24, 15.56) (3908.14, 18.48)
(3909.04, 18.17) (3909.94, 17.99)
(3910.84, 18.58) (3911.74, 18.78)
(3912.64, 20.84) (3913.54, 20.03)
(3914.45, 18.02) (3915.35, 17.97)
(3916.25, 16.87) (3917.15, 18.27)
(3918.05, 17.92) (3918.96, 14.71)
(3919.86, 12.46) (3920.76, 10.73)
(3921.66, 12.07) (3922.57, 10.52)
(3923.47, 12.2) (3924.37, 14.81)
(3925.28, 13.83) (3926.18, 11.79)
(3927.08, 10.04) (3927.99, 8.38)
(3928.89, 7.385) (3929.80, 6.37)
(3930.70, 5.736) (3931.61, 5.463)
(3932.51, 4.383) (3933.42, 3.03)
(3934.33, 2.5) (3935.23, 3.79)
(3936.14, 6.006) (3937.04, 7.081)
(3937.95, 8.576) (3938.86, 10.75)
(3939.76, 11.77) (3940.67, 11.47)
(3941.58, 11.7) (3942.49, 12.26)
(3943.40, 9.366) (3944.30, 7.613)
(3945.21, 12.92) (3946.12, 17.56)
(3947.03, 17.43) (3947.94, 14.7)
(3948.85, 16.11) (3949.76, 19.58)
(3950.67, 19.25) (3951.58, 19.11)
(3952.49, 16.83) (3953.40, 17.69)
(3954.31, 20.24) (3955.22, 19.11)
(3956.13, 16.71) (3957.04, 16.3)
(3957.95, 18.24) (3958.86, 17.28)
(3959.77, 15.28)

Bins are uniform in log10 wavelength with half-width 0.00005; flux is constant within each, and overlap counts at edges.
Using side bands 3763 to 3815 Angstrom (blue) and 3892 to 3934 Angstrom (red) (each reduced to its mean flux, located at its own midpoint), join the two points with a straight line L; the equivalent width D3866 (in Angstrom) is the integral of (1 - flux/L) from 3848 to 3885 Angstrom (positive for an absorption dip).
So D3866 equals 8.6 Angstrom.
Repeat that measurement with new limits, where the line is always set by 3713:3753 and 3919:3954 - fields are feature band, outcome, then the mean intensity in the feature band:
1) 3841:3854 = -2.1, 12.6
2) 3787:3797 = -2.7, 13.6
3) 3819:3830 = 3.9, 6.97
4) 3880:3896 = -3.3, 13.3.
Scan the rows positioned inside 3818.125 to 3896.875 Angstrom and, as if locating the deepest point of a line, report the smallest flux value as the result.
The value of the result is 4.881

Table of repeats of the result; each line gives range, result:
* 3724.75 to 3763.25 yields 3.116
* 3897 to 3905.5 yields 10.81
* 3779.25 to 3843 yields 4.989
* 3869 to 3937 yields 2.5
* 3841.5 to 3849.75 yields 10.69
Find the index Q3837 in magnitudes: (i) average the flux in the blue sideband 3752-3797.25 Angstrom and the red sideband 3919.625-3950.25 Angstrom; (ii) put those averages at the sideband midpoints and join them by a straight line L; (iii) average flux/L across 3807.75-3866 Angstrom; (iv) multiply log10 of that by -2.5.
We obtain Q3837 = 0.30 mag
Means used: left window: 15.4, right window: 10.3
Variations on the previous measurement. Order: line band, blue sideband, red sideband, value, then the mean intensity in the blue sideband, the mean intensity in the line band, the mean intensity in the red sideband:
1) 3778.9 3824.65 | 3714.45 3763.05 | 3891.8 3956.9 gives -0.22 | 10.7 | 14.3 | 13.6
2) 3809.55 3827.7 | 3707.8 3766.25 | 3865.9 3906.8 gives 0.18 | 11.3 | 10.1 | 12.6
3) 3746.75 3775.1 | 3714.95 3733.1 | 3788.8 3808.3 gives 0.03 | 11.8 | 12.8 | 14.5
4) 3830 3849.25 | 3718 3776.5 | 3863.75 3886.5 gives 0.15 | 11.2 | 9.86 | 11.4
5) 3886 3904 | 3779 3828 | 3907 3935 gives -0.08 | 13.7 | 14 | 12.9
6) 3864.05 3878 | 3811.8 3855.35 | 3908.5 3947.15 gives -0.08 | 9.61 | 11.4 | 12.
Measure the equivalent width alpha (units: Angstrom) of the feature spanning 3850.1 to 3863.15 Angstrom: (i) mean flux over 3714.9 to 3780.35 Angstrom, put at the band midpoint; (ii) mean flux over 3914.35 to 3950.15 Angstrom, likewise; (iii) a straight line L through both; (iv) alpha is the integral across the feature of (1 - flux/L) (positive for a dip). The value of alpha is 1.9 Angstrom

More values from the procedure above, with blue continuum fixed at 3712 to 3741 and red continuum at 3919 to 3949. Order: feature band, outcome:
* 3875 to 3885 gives -1.6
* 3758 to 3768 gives 0.4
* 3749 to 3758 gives -1.1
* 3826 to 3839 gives 4.5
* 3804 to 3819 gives -4.3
